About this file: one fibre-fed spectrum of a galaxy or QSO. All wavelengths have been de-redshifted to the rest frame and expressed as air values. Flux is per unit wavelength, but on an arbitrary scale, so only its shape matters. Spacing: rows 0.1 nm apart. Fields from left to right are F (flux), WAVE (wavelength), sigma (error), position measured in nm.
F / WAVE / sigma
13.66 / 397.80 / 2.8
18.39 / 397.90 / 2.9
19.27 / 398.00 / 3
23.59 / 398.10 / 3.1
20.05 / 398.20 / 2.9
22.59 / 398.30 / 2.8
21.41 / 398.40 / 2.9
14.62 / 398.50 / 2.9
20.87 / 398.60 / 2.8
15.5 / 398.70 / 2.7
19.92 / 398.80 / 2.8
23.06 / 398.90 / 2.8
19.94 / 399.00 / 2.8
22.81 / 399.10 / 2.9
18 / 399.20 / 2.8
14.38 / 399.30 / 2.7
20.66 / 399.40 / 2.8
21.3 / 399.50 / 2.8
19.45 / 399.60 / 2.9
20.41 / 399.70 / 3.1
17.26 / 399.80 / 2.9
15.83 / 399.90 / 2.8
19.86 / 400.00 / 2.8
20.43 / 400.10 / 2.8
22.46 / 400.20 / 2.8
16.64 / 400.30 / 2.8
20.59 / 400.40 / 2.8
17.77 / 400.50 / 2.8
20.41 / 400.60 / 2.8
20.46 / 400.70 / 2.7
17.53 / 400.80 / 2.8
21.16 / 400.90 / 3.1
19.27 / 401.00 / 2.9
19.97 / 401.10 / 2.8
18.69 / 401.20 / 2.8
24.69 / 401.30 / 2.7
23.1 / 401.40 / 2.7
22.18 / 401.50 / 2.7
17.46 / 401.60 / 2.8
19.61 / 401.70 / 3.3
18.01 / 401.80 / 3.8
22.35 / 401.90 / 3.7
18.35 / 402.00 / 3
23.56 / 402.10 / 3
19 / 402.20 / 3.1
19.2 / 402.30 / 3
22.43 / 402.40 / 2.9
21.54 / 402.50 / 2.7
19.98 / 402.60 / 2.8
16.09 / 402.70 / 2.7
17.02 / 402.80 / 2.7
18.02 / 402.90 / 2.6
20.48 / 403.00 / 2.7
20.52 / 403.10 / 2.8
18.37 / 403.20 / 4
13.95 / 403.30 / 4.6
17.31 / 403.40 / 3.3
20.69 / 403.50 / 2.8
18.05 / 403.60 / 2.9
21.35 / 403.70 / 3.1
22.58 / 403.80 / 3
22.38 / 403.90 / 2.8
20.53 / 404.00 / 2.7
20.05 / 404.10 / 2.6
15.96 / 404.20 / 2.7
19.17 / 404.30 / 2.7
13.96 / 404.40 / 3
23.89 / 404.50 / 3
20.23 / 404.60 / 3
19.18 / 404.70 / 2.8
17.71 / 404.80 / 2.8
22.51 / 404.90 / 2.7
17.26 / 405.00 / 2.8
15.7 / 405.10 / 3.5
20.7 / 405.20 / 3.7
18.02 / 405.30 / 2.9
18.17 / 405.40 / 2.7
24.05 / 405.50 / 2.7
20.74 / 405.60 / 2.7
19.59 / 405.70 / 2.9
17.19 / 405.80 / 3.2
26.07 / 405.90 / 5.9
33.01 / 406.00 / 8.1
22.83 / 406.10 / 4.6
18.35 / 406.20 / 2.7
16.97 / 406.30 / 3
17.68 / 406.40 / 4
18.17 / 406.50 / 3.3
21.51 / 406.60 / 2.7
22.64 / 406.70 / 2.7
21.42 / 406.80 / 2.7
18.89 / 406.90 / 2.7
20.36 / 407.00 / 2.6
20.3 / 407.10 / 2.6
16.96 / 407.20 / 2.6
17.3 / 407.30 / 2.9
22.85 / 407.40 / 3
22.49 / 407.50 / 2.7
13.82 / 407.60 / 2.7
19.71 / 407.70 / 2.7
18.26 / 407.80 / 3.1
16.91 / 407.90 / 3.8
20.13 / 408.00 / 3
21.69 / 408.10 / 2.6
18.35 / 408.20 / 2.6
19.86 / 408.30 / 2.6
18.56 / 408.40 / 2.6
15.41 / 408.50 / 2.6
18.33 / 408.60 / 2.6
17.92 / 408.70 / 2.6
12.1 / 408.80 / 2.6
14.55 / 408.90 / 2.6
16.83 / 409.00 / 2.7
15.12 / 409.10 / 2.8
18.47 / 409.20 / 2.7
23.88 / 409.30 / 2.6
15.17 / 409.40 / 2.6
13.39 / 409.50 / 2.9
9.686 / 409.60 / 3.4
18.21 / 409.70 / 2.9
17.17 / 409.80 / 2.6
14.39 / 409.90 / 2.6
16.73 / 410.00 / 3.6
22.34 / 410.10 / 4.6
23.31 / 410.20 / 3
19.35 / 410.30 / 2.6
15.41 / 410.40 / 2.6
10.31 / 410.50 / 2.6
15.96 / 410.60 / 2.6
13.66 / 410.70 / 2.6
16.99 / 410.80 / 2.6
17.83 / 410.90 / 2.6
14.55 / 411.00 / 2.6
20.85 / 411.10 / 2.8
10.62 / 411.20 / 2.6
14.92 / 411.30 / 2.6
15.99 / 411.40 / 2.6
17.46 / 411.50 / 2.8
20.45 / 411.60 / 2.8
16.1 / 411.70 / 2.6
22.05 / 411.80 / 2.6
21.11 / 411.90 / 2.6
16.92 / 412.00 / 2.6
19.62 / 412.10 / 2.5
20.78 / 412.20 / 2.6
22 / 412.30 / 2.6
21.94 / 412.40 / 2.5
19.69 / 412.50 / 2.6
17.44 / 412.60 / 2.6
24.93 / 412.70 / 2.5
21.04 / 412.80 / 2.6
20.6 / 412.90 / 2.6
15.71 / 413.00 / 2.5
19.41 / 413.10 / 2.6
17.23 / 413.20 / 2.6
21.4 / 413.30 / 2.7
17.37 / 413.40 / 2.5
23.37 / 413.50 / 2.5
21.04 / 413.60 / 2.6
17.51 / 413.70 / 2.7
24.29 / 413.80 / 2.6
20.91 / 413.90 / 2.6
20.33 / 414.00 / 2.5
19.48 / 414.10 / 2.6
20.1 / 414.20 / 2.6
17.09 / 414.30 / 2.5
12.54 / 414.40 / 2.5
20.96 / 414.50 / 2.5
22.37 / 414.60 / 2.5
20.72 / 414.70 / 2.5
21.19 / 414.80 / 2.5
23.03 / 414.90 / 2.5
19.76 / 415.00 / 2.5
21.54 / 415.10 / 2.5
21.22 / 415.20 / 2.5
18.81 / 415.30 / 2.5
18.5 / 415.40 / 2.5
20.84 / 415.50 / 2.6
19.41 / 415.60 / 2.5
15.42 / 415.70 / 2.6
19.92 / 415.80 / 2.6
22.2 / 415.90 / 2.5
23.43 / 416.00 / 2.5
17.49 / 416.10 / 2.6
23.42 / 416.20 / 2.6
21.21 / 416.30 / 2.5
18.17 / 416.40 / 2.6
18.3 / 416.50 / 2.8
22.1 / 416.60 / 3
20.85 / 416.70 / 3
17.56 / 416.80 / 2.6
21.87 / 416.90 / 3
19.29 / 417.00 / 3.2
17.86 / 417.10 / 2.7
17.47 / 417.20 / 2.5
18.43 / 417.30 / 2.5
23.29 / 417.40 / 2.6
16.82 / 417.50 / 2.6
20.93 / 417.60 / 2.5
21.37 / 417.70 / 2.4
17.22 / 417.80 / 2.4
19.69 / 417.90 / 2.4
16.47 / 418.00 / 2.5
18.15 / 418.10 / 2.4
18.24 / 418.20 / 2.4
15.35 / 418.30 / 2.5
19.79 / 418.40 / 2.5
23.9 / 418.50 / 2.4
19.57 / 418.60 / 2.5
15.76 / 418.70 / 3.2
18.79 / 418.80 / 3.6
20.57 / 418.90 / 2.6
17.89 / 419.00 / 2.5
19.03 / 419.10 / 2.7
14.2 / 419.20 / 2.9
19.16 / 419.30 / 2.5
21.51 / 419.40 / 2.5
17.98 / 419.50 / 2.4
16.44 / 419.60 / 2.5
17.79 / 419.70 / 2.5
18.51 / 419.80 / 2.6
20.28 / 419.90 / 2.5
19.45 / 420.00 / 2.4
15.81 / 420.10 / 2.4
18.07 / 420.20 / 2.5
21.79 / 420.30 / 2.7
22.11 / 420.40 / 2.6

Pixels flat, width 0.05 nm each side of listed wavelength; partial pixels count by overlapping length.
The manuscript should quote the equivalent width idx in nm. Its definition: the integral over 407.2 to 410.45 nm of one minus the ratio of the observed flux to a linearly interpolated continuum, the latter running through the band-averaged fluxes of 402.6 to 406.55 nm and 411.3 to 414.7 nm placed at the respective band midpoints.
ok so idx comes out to 0.31 nm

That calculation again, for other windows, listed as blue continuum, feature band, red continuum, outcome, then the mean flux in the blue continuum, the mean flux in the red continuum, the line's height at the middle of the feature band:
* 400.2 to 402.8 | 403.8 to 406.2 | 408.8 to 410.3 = -0.22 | 20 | 17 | 18.7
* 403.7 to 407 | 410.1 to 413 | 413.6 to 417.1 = 0.26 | 20.2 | 20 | 20.1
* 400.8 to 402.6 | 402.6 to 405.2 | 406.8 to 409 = 0.10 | 20.5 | 18.4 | 19.8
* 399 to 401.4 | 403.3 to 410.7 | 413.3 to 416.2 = 0.40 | 19.6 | 20.1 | 19.9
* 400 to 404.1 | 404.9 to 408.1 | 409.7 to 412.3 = -0.23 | 19.9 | 17.5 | 18.7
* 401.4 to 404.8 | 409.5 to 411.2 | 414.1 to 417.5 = 0.29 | 19.5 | 19.8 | 19.7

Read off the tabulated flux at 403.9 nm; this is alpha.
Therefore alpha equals 22.38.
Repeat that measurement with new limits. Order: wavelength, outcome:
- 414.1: 19.48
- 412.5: 19.69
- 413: 15.71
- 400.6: 20.41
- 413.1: 19.41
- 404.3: 19.17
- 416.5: 18.3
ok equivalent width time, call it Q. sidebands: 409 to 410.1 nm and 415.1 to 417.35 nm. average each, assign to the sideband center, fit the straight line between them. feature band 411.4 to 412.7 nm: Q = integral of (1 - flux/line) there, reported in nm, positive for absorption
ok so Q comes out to -0.14 nm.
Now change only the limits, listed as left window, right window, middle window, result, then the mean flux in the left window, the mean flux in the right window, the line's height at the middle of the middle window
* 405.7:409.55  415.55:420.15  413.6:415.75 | -0.09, 19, 19.1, 19.1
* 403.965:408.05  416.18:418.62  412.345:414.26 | -0.06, 19.8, 19.4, 19.6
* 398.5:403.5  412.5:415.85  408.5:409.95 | 0.27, 19.5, 19.9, 19.7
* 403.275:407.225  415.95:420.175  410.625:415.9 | 0.05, 20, 19.1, 19.4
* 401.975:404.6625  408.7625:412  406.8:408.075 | -0.09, 19.4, 16.7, 17.9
